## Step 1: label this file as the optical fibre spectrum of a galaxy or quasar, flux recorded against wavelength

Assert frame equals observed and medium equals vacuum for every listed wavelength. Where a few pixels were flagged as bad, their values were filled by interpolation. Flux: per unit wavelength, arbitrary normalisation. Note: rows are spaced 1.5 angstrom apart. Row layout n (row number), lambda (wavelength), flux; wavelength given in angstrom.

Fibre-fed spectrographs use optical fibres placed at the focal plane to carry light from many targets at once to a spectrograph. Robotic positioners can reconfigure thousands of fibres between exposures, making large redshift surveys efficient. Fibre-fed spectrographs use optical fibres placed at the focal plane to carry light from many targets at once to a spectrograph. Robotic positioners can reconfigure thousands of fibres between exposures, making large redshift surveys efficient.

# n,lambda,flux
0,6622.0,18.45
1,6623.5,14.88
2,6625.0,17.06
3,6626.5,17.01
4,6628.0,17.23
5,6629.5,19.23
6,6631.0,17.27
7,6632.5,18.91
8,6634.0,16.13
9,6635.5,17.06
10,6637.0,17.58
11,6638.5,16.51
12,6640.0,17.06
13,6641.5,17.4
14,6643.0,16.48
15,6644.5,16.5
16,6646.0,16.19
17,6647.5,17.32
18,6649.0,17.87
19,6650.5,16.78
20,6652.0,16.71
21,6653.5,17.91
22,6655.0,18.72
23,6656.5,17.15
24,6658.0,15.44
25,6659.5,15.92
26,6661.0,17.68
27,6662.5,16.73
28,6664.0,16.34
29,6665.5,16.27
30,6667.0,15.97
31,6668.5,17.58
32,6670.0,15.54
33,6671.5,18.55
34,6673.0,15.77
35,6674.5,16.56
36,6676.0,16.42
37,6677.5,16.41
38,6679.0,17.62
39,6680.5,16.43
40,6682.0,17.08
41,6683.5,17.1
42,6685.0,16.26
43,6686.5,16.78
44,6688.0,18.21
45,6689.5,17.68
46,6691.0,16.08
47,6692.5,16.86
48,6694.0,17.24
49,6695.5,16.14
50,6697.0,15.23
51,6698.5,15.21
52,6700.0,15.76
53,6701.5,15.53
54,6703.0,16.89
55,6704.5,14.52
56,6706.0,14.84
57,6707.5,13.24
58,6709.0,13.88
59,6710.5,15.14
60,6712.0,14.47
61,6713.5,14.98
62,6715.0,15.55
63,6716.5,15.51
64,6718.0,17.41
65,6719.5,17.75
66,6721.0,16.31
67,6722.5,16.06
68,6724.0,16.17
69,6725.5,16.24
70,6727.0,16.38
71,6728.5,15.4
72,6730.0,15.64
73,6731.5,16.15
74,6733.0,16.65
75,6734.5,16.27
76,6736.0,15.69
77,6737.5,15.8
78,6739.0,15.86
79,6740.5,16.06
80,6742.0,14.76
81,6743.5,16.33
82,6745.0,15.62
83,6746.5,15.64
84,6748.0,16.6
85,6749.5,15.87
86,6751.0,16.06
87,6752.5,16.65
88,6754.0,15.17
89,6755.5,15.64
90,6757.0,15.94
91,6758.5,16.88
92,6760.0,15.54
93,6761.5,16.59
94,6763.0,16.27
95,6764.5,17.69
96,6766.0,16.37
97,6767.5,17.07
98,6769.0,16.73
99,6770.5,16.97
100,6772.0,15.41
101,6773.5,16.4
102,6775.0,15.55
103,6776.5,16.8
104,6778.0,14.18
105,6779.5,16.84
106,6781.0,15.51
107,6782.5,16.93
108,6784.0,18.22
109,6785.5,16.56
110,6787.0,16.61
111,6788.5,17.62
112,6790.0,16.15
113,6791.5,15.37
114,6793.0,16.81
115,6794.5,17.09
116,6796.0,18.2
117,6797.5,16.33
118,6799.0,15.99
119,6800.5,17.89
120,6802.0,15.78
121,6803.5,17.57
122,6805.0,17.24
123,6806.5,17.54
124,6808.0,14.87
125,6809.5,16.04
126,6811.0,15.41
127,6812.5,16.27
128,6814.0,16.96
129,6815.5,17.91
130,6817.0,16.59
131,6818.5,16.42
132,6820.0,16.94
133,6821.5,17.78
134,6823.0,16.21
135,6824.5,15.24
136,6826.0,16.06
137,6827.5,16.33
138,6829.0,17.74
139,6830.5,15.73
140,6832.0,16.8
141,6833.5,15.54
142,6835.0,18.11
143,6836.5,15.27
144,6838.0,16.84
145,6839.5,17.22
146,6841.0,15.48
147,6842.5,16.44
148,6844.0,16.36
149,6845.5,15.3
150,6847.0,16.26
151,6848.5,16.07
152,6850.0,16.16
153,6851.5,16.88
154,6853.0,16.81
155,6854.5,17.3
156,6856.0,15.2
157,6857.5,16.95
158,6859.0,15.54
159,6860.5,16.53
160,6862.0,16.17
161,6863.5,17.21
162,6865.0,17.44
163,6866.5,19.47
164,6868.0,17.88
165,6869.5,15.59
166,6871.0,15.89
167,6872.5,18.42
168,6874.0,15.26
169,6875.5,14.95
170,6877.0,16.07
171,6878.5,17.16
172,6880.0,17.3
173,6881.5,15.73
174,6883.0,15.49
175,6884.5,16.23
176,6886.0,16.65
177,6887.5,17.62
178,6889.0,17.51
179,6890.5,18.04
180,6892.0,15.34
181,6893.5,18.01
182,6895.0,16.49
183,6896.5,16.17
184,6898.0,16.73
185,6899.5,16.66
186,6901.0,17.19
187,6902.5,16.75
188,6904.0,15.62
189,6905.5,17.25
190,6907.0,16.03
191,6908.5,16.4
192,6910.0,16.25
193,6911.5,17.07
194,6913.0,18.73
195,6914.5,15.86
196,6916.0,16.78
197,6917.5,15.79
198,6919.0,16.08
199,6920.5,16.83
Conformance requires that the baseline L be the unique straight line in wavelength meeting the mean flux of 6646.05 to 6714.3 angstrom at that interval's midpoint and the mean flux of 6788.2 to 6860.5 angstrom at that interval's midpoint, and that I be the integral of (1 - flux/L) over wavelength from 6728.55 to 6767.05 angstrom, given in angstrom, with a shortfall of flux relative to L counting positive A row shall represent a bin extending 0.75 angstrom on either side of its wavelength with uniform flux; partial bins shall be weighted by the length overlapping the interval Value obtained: 0.9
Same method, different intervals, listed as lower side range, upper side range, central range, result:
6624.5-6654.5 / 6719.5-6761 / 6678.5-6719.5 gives 1.25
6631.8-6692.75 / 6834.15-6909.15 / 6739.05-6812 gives 1.66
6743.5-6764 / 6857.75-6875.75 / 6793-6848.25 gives -0.26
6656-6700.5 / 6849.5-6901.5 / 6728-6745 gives 0.77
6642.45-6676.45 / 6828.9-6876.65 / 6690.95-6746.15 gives 3.12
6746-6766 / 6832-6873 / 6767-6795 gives -0.25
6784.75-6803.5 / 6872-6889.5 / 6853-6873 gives -0.40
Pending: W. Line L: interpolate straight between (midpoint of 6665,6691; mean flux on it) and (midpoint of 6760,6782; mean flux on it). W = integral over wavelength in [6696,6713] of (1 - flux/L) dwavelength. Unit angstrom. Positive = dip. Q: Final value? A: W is 1.7 angstrom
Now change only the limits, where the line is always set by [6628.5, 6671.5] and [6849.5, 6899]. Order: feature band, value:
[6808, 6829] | 0.4 angstrom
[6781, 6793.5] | 0.1 angstrom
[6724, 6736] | 0.6 angstrom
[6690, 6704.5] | 0.8 angstrom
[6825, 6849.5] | 0.6 angstrom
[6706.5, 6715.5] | 1.3 angstrom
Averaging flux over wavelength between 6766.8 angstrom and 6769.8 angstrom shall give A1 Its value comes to 16.9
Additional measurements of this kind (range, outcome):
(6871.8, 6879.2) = 16.4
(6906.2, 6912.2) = 16.4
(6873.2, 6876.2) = 15.2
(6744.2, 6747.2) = 15.6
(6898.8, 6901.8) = 16.9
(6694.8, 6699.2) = 15.5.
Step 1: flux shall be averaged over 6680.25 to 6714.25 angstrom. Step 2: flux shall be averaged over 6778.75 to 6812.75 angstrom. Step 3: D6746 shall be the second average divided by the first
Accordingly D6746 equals 1.05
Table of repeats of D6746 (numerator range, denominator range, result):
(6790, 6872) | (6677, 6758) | 1.04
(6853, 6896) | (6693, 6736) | 1.06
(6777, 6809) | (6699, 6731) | 1.07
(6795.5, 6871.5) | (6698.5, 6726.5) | 1.07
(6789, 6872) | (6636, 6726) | 1.01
